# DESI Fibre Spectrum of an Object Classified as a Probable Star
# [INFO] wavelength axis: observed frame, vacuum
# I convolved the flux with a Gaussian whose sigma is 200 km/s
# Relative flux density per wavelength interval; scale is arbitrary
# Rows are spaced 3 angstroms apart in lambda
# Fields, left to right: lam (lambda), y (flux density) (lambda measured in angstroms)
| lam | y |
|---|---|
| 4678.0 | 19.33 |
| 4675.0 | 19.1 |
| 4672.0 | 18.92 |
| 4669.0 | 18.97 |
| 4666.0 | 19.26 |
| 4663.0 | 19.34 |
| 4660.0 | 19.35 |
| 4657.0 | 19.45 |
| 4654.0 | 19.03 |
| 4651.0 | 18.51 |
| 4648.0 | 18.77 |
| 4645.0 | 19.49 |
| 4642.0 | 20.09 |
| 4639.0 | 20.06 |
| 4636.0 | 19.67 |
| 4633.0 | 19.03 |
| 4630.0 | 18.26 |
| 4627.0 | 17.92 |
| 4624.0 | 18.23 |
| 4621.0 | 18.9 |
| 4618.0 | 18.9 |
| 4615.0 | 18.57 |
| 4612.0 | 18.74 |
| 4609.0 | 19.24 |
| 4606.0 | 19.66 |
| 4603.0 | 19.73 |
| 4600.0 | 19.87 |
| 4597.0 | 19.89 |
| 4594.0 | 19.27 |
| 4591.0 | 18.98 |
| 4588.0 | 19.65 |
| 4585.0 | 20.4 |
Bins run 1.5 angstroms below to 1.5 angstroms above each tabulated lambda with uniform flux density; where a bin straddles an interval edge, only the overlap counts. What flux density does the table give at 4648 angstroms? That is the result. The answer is 18.77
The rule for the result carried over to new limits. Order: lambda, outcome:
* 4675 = 19.1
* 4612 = 18.74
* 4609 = 19.24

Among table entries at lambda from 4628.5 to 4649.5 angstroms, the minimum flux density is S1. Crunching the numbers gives 18.26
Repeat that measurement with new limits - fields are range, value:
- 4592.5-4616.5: 18.57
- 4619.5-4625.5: 18.23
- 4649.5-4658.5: 18.51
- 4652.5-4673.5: 18.92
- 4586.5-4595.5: 18.98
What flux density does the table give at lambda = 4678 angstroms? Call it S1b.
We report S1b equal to 19.33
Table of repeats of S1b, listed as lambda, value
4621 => 18.9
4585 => 20.4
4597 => 19.89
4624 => 18.23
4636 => 19.67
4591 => 18.98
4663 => 19.34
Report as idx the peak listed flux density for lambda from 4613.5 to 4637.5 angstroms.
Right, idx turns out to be 19.67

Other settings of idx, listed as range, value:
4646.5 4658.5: 19.45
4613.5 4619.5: 18.9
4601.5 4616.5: 19.73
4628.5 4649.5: 20.09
